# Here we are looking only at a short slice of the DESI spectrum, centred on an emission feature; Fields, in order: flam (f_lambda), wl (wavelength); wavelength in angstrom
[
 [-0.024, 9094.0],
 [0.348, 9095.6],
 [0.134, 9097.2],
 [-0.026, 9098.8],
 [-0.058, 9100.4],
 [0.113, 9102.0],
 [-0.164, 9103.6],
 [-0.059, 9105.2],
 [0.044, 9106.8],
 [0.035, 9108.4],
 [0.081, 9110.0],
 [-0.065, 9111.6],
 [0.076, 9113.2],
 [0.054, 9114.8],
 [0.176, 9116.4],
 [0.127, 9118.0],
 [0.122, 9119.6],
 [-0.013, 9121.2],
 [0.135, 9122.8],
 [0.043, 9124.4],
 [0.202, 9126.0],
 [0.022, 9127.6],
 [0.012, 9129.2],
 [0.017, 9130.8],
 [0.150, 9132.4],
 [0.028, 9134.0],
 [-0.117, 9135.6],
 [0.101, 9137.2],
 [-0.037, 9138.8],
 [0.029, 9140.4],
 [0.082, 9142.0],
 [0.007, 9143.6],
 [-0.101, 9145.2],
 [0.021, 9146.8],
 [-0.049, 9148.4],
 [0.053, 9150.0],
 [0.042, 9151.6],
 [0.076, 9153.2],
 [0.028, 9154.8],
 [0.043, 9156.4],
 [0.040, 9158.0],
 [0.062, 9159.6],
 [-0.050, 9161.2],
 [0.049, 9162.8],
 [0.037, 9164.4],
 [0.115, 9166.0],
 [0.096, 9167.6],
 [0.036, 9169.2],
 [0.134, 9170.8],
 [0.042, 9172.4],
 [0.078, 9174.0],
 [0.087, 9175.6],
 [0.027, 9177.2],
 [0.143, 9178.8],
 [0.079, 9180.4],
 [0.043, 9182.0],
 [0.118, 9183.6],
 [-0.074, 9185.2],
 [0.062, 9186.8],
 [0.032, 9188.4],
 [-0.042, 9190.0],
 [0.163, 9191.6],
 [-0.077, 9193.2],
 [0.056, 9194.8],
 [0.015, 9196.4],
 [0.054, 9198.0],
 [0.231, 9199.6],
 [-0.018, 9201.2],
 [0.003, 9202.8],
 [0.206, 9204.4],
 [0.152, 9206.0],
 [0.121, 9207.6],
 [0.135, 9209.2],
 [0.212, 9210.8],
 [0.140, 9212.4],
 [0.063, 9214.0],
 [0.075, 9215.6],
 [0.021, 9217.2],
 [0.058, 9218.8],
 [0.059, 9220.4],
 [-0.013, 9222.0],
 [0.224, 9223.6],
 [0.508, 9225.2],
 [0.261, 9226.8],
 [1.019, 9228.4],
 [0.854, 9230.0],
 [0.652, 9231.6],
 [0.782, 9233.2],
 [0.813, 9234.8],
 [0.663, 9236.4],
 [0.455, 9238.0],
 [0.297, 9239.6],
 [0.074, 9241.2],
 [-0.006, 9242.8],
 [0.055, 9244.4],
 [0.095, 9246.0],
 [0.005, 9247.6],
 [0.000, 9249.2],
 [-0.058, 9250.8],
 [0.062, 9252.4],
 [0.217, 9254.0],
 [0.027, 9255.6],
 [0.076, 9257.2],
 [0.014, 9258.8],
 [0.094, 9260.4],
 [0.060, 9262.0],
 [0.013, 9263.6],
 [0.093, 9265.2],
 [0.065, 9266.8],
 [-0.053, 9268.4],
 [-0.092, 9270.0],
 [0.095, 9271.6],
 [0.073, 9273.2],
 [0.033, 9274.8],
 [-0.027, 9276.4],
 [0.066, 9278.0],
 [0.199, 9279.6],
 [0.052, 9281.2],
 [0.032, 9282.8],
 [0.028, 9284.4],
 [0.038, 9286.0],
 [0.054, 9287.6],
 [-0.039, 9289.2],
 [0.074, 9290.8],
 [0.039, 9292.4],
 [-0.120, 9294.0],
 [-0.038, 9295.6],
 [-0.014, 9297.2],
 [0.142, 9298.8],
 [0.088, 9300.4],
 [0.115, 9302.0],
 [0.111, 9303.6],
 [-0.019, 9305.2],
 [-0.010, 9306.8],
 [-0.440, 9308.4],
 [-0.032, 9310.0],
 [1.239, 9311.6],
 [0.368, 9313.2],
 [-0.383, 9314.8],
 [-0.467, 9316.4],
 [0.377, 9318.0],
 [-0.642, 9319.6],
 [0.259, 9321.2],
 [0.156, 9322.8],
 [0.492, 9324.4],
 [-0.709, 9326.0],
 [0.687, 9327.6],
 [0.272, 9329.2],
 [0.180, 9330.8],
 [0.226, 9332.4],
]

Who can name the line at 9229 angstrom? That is [O II] 3727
